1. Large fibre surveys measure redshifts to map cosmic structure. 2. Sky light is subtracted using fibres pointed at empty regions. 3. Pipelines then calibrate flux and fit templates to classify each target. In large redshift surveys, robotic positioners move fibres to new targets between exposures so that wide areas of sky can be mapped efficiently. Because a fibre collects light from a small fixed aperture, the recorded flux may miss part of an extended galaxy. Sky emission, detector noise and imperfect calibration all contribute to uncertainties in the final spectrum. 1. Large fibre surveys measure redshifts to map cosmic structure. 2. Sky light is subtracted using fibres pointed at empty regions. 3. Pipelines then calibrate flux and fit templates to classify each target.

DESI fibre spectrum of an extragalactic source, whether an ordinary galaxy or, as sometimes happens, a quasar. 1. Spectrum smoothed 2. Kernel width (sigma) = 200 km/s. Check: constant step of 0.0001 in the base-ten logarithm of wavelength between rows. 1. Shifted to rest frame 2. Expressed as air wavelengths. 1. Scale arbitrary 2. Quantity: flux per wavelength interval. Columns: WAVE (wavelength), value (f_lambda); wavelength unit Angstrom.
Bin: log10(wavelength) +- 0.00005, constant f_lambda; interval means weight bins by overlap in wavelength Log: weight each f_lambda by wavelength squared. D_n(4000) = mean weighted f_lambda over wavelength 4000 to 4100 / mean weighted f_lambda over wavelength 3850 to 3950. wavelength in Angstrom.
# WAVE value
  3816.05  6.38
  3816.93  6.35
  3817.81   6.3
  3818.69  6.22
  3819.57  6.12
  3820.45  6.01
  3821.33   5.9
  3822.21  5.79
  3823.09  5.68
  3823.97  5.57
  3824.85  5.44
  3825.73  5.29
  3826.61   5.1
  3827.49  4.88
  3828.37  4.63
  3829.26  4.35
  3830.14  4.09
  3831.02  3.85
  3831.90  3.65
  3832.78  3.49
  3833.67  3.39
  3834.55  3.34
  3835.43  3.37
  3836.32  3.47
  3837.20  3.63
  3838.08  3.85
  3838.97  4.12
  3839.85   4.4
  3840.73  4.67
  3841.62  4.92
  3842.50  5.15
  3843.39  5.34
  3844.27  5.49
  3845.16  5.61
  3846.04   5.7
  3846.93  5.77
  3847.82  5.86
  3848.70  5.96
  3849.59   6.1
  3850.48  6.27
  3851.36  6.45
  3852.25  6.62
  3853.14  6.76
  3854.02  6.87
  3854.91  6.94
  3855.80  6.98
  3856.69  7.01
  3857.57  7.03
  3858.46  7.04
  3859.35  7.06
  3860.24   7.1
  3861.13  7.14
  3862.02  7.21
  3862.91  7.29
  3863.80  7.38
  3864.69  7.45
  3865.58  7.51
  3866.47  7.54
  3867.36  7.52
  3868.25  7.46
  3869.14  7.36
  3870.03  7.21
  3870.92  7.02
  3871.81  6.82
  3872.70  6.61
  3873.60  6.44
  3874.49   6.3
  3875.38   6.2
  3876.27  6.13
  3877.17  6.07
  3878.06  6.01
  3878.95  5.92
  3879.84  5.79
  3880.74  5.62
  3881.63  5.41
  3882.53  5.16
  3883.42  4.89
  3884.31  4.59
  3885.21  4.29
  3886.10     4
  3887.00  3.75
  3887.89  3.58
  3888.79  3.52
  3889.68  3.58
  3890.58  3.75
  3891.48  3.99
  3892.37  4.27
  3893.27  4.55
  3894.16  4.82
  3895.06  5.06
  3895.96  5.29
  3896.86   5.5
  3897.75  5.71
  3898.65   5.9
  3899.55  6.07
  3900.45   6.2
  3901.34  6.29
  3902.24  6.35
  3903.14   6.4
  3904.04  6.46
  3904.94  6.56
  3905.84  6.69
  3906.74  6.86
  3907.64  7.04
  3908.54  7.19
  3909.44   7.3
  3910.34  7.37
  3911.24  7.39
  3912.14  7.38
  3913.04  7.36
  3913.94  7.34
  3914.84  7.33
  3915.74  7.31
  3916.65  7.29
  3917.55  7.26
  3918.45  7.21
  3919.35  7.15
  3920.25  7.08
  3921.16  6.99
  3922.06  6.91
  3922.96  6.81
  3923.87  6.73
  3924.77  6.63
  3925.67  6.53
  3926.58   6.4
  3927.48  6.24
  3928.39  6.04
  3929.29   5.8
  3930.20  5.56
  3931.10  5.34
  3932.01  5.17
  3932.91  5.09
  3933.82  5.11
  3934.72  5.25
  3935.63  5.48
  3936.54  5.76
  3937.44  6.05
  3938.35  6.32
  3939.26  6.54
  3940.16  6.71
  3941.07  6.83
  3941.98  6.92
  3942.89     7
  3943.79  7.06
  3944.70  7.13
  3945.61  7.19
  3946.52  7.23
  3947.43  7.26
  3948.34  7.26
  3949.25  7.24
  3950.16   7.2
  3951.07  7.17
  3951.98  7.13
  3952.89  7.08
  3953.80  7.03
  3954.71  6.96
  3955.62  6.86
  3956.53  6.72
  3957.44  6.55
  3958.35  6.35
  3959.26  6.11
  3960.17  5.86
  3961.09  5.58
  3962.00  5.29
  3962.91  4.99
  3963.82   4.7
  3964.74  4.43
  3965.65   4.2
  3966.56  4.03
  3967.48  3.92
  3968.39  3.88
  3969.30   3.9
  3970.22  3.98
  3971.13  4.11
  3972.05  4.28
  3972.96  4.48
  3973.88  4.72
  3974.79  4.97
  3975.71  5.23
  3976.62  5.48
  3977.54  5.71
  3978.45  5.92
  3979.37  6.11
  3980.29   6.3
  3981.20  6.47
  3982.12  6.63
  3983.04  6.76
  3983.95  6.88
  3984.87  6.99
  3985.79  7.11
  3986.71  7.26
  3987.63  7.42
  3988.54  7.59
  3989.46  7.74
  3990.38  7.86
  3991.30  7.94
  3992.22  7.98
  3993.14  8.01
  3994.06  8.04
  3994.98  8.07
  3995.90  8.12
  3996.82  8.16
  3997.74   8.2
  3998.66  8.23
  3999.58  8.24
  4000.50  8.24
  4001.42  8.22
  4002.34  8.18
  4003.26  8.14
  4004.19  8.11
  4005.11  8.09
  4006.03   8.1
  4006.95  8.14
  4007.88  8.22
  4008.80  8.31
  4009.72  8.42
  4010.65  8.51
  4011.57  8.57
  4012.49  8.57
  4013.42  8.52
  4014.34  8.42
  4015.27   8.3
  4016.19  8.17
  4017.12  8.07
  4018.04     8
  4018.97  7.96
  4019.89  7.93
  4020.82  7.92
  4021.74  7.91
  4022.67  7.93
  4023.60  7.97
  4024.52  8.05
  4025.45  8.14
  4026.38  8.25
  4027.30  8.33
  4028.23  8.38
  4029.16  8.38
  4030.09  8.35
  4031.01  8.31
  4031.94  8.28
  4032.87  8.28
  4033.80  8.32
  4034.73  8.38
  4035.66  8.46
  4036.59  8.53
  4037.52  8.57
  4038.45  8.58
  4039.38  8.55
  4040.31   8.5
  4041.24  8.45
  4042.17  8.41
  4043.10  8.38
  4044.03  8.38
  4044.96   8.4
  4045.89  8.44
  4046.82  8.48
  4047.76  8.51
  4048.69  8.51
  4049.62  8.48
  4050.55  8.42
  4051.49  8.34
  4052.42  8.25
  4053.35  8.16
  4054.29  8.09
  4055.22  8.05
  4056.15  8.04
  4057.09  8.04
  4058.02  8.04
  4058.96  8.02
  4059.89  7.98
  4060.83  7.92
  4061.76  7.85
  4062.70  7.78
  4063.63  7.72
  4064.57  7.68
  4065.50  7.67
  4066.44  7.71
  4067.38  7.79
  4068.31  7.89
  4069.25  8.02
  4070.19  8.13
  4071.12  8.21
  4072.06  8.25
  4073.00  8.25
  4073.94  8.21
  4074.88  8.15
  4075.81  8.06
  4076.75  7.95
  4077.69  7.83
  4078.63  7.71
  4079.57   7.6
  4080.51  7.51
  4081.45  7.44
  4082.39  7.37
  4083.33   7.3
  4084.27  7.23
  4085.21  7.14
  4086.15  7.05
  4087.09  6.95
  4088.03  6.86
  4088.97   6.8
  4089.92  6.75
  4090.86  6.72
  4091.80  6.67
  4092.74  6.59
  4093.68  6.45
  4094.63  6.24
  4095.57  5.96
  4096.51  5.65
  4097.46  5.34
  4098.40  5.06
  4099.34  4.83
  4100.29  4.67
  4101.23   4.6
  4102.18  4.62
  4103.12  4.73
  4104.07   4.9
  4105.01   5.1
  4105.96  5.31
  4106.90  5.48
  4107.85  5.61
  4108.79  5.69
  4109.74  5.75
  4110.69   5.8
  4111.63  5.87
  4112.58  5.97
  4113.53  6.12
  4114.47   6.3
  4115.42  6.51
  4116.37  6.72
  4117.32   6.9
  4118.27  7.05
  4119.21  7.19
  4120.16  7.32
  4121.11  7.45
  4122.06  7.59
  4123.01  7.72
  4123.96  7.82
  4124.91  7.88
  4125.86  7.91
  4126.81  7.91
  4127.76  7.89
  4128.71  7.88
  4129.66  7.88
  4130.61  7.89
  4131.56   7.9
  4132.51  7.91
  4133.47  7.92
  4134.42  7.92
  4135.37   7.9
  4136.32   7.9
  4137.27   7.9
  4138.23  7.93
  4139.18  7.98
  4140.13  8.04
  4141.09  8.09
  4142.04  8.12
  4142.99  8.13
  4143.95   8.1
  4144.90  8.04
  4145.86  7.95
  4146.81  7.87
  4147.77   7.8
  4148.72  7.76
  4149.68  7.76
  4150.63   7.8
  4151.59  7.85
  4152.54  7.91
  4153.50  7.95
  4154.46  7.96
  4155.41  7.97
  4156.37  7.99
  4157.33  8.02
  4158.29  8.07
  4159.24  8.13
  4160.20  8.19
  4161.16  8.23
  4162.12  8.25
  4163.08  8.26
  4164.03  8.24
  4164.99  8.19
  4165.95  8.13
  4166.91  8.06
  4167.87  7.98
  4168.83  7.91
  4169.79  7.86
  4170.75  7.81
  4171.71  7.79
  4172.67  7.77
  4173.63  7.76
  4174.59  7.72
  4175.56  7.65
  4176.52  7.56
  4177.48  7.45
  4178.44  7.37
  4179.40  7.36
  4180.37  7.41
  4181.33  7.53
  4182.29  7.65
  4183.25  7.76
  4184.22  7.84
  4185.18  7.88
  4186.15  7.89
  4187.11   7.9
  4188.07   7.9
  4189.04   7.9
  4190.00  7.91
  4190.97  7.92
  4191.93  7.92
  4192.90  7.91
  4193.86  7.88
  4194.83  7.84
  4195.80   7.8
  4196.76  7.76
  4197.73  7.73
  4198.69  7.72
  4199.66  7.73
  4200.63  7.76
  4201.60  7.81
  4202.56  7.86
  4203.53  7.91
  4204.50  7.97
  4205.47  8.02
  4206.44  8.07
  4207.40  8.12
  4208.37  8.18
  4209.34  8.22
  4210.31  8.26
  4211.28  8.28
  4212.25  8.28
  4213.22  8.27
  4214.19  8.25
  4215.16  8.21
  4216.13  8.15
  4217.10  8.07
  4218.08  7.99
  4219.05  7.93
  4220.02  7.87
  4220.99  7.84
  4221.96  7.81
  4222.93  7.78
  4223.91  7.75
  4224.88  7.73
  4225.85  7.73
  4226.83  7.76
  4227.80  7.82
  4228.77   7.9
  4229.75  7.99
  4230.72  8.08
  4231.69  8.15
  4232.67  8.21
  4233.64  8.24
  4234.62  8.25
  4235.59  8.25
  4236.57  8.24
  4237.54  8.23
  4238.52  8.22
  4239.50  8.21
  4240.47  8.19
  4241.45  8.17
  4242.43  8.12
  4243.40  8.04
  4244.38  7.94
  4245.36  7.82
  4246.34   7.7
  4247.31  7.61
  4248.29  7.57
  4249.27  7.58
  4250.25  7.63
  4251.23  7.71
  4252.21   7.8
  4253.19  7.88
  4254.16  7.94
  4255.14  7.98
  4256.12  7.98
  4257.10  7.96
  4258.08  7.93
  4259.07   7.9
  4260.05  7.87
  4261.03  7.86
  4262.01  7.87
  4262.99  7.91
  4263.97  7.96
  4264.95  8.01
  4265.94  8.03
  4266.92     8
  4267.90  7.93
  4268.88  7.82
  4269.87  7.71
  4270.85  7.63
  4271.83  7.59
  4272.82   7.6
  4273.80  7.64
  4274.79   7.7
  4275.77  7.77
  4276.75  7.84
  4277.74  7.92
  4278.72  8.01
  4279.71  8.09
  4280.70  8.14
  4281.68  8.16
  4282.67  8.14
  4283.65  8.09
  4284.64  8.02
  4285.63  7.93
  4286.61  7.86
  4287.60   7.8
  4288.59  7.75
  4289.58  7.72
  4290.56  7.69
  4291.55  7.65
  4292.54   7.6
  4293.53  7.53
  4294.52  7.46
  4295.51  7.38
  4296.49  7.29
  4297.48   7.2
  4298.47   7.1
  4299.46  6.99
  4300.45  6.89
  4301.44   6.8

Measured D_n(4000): 1.3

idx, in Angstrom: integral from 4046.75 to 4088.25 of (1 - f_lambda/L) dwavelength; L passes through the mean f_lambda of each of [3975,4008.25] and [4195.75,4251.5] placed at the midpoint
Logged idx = -1.52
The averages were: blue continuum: 7.42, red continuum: 7.98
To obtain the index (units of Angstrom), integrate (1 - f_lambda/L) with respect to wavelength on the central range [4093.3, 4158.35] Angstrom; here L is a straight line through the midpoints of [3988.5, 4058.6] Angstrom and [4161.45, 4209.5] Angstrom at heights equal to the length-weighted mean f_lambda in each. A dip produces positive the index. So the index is 7.9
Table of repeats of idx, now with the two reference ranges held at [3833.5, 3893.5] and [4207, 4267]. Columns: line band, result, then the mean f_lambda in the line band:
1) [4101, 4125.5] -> 3.33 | 6.26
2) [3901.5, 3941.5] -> -3.26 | 6.56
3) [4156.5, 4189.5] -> -1.18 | 7.87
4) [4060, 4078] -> -2.55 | 7.95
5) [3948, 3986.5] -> 3.41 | 5.78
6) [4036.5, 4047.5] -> -2.70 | 8.47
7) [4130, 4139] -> -0.67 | 7.91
